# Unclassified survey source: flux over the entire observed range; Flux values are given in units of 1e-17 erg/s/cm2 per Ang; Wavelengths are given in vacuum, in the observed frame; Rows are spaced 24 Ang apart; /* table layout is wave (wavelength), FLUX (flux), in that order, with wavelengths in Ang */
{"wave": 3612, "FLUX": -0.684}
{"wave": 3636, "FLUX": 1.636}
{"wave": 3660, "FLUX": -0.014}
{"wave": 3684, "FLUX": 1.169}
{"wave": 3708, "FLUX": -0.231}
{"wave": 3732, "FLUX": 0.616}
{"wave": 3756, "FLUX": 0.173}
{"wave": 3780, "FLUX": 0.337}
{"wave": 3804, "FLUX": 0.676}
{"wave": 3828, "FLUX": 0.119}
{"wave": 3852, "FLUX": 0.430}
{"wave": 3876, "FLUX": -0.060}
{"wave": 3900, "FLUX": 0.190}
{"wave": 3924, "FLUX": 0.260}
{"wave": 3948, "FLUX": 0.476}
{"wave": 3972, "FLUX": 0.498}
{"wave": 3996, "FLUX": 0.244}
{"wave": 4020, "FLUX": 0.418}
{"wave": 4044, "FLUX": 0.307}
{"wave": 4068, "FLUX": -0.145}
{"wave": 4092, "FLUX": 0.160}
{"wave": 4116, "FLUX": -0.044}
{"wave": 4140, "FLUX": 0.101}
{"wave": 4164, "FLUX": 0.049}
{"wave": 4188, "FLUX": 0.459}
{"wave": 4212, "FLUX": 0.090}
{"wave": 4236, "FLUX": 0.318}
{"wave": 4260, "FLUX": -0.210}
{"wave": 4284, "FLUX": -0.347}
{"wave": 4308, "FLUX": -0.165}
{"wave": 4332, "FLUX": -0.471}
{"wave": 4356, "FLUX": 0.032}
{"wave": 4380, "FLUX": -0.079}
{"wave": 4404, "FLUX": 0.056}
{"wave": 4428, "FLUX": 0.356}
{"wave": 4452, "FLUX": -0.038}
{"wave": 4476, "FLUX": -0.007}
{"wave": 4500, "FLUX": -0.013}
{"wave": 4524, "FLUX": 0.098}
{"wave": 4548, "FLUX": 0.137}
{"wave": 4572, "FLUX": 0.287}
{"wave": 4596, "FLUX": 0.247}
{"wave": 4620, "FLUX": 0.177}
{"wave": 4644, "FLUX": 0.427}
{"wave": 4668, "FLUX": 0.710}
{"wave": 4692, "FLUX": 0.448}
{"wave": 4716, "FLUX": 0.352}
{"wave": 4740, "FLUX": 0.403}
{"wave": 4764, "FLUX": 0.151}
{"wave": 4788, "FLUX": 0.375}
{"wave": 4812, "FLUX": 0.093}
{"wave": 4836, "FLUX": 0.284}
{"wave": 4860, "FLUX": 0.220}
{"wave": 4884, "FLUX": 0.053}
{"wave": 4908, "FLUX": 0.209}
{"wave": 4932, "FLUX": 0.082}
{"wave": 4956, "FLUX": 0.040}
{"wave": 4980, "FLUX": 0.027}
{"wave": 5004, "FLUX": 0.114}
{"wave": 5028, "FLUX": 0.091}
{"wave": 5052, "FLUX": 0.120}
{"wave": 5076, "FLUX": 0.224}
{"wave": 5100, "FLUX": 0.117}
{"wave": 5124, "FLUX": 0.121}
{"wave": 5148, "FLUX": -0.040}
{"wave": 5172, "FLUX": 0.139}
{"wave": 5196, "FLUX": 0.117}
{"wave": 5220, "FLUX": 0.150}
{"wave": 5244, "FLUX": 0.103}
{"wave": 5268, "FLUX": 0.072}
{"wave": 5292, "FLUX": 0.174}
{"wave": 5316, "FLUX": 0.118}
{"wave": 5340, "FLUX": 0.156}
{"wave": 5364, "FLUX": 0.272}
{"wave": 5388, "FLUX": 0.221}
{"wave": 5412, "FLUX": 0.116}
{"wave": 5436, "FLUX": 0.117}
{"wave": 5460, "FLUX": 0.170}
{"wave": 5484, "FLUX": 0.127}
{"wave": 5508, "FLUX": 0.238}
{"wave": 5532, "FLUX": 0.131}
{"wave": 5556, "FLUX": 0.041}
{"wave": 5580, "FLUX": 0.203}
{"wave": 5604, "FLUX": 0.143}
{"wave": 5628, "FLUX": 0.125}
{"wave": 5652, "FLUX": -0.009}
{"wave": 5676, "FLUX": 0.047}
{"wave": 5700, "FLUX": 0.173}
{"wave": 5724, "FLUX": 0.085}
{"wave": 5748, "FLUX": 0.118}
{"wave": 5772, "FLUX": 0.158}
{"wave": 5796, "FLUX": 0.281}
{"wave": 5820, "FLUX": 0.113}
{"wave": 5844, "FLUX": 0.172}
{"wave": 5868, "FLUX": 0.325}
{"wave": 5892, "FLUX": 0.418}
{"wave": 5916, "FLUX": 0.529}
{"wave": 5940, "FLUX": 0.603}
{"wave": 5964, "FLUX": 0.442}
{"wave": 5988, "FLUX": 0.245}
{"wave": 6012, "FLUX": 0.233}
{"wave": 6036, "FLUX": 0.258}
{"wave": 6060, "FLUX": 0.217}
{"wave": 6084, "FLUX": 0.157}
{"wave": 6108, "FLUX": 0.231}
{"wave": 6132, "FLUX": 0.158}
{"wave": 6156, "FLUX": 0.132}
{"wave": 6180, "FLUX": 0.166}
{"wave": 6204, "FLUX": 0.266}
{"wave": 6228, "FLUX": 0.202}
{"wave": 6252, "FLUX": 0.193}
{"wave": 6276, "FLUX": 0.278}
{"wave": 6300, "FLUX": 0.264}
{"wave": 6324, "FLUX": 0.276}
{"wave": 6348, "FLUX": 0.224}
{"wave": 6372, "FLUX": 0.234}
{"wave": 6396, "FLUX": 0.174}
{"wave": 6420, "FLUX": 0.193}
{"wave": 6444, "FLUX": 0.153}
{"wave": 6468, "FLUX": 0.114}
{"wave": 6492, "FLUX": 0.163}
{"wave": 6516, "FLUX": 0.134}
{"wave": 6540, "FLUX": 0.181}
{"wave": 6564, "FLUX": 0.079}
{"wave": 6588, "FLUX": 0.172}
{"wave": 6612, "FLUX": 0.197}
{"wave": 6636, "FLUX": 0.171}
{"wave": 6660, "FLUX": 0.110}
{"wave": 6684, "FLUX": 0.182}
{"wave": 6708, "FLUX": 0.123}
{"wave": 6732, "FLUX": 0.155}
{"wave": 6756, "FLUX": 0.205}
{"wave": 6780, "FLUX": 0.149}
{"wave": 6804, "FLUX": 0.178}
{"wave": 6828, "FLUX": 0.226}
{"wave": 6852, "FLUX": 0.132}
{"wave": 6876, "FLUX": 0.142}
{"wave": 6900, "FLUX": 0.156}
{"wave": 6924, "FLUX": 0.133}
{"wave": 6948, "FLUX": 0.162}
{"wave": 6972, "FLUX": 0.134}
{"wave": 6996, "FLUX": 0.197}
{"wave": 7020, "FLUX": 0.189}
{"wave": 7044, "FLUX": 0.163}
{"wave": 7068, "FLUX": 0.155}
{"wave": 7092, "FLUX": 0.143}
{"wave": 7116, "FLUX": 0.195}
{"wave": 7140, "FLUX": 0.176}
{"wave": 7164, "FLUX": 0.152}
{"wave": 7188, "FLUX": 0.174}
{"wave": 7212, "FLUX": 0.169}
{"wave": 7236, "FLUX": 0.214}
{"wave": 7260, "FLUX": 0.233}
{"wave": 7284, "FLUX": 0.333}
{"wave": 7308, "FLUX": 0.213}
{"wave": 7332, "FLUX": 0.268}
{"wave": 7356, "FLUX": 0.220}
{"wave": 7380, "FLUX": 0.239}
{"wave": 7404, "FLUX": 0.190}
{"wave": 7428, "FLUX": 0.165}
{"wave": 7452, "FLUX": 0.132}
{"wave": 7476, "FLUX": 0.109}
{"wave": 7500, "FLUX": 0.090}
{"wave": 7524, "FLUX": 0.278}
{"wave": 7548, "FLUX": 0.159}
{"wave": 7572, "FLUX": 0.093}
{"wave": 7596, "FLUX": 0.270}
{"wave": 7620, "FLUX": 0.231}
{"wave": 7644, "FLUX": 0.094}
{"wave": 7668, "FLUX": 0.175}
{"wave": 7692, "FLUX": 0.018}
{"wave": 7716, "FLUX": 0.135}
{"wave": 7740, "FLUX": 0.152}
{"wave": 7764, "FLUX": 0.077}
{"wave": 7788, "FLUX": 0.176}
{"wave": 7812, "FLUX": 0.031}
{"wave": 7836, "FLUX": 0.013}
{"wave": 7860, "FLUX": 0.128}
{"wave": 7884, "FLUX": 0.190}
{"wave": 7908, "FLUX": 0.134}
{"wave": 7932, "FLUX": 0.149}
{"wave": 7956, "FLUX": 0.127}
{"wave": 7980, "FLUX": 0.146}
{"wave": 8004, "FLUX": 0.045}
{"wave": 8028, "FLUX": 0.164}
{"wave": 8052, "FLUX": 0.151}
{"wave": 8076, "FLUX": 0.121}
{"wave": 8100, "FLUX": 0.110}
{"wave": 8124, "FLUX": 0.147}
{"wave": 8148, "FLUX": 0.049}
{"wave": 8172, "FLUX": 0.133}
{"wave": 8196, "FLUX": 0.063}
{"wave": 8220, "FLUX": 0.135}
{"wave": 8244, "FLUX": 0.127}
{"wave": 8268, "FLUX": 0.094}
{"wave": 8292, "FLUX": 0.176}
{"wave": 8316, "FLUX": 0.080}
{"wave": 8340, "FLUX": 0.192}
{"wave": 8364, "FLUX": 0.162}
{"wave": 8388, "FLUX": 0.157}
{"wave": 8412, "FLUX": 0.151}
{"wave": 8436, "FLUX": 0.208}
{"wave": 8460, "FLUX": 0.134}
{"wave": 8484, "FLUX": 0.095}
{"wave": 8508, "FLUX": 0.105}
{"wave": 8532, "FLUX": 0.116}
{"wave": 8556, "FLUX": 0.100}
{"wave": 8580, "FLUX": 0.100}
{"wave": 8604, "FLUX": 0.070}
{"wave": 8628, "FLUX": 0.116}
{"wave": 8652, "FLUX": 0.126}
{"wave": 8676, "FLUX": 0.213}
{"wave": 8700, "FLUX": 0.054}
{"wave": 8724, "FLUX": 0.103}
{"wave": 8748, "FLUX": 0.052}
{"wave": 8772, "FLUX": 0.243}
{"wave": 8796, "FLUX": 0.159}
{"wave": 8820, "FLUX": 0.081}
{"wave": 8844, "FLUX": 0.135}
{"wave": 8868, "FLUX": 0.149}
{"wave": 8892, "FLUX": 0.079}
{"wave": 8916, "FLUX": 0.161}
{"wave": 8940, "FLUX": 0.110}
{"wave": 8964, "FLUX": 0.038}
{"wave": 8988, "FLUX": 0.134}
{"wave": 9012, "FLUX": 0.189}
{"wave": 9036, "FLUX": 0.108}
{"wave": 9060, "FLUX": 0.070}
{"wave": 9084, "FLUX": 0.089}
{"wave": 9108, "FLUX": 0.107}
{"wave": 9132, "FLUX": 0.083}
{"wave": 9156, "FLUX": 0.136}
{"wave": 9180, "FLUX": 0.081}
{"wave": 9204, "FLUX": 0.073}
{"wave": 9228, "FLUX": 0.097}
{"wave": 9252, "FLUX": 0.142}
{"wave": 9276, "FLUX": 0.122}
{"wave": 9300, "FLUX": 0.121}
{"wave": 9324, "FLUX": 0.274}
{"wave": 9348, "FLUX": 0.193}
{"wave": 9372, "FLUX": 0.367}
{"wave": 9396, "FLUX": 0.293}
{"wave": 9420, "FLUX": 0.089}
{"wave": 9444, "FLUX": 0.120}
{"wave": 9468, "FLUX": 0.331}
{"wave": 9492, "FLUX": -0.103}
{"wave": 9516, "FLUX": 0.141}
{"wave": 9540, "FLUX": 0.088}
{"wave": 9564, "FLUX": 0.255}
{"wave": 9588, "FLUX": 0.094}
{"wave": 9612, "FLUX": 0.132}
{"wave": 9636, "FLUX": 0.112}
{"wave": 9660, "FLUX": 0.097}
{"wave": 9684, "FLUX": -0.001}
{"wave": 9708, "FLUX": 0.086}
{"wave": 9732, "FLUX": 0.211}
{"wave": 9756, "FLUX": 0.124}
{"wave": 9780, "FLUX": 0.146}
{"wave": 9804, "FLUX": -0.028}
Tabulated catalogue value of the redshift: 2.836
